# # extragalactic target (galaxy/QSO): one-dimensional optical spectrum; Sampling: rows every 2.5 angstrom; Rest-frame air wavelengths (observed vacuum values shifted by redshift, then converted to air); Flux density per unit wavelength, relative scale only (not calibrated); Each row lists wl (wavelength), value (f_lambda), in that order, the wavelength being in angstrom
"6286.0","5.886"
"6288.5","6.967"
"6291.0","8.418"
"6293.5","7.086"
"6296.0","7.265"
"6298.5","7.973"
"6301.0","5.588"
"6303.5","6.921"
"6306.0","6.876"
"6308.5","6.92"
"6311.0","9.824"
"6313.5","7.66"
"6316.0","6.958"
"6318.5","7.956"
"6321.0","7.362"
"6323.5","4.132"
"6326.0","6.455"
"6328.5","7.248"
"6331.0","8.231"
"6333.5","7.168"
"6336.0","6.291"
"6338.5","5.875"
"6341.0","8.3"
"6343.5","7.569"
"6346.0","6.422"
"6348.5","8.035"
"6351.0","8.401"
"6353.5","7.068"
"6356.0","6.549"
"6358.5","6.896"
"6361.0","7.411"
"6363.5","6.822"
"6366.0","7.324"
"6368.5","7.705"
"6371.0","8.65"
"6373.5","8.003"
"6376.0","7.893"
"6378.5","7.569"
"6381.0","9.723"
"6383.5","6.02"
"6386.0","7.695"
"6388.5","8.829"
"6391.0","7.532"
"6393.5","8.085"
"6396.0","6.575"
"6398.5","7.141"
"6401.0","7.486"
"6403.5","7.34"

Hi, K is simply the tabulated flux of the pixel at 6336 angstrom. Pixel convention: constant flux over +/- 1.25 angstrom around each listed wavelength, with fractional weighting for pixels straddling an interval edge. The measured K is 6.291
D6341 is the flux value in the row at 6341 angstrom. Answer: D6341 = 8.3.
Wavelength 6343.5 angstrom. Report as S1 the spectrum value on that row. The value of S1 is 7.569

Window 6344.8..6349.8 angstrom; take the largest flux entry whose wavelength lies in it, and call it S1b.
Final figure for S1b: 8.035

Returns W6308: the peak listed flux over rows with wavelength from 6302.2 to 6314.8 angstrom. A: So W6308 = 9.824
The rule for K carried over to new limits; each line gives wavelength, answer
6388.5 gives 8.829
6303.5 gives 6.921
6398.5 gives 7.141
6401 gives 7.486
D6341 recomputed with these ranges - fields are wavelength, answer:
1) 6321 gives 7.362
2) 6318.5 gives 7.956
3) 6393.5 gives 8.085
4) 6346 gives 6.422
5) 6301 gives 5.588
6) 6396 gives 6.575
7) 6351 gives 8.401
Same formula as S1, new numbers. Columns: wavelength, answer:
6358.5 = 6.896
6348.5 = 8.035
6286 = 5.886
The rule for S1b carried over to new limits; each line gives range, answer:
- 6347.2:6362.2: 8.401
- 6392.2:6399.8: 8.085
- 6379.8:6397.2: 9.723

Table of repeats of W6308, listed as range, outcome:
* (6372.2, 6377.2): 8.003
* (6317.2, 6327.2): 7.956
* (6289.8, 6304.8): 8.418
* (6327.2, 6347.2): 8.3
